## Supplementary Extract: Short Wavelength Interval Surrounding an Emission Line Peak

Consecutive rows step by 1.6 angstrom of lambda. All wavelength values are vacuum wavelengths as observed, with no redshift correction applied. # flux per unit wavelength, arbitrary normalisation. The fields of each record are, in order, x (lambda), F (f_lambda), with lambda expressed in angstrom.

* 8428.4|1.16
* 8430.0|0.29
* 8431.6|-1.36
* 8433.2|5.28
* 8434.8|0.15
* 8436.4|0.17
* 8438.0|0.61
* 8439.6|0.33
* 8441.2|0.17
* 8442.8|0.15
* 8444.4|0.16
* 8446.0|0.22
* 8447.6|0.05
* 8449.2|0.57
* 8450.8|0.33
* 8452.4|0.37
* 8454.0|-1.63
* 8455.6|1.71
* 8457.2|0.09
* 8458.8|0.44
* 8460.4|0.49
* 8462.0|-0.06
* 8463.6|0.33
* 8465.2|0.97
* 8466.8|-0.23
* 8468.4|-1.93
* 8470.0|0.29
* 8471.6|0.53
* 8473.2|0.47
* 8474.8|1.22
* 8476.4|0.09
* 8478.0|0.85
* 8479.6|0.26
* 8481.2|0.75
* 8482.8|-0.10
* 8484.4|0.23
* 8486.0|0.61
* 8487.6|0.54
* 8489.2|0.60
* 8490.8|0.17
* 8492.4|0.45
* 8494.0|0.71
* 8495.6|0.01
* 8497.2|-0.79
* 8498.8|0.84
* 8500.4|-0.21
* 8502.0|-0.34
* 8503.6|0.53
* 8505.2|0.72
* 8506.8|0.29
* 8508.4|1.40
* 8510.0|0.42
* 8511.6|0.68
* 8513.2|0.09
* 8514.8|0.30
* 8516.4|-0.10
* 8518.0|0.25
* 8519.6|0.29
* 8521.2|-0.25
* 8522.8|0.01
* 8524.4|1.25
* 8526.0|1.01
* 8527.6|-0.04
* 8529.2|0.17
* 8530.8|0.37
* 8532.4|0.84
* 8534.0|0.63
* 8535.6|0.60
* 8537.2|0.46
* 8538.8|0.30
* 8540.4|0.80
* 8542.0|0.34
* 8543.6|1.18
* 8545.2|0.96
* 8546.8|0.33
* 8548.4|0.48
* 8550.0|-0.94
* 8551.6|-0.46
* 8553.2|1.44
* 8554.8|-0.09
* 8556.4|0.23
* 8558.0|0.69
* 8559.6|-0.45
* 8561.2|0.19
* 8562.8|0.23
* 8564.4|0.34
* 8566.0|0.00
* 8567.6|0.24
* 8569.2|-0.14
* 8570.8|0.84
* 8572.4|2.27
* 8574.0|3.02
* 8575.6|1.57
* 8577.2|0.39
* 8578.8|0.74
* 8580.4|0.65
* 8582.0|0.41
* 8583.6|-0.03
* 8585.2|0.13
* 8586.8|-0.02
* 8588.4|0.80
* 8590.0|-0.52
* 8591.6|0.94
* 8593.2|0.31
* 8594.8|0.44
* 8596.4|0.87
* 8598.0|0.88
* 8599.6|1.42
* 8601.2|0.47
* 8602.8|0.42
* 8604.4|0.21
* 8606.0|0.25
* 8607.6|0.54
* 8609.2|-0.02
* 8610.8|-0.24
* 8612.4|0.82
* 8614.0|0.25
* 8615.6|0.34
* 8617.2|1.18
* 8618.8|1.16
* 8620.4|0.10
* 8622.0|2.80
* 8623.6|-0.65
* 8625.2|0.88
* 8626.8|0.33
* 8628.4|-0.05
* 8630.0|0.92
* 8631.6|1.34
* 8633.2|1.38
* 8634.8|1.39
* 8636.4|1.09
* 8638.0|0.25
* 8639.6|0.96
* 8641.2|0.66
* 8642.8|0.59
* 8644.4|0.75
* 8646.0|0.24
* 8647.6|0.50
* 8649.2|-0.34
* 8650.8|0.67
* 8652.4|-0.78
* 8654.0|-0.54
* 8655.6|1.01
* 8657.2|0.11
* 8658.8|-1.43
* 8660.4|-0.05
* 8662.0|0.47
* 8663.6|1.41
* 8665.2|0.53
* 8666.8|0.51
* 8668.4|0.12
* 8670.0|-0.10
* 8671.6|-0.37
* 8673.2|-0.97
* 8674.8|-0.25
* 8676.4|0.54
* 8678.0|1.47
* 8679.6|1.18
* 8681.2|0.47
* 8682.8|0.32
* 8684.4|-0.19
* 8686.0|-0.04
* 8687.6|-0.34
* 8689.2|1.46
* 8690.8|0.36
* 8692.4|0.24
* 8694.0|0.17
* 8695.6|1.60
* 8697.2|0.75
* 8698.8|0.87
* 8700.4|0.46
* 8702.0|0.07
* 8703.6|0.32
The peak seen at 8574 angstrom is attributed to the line H-gamma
